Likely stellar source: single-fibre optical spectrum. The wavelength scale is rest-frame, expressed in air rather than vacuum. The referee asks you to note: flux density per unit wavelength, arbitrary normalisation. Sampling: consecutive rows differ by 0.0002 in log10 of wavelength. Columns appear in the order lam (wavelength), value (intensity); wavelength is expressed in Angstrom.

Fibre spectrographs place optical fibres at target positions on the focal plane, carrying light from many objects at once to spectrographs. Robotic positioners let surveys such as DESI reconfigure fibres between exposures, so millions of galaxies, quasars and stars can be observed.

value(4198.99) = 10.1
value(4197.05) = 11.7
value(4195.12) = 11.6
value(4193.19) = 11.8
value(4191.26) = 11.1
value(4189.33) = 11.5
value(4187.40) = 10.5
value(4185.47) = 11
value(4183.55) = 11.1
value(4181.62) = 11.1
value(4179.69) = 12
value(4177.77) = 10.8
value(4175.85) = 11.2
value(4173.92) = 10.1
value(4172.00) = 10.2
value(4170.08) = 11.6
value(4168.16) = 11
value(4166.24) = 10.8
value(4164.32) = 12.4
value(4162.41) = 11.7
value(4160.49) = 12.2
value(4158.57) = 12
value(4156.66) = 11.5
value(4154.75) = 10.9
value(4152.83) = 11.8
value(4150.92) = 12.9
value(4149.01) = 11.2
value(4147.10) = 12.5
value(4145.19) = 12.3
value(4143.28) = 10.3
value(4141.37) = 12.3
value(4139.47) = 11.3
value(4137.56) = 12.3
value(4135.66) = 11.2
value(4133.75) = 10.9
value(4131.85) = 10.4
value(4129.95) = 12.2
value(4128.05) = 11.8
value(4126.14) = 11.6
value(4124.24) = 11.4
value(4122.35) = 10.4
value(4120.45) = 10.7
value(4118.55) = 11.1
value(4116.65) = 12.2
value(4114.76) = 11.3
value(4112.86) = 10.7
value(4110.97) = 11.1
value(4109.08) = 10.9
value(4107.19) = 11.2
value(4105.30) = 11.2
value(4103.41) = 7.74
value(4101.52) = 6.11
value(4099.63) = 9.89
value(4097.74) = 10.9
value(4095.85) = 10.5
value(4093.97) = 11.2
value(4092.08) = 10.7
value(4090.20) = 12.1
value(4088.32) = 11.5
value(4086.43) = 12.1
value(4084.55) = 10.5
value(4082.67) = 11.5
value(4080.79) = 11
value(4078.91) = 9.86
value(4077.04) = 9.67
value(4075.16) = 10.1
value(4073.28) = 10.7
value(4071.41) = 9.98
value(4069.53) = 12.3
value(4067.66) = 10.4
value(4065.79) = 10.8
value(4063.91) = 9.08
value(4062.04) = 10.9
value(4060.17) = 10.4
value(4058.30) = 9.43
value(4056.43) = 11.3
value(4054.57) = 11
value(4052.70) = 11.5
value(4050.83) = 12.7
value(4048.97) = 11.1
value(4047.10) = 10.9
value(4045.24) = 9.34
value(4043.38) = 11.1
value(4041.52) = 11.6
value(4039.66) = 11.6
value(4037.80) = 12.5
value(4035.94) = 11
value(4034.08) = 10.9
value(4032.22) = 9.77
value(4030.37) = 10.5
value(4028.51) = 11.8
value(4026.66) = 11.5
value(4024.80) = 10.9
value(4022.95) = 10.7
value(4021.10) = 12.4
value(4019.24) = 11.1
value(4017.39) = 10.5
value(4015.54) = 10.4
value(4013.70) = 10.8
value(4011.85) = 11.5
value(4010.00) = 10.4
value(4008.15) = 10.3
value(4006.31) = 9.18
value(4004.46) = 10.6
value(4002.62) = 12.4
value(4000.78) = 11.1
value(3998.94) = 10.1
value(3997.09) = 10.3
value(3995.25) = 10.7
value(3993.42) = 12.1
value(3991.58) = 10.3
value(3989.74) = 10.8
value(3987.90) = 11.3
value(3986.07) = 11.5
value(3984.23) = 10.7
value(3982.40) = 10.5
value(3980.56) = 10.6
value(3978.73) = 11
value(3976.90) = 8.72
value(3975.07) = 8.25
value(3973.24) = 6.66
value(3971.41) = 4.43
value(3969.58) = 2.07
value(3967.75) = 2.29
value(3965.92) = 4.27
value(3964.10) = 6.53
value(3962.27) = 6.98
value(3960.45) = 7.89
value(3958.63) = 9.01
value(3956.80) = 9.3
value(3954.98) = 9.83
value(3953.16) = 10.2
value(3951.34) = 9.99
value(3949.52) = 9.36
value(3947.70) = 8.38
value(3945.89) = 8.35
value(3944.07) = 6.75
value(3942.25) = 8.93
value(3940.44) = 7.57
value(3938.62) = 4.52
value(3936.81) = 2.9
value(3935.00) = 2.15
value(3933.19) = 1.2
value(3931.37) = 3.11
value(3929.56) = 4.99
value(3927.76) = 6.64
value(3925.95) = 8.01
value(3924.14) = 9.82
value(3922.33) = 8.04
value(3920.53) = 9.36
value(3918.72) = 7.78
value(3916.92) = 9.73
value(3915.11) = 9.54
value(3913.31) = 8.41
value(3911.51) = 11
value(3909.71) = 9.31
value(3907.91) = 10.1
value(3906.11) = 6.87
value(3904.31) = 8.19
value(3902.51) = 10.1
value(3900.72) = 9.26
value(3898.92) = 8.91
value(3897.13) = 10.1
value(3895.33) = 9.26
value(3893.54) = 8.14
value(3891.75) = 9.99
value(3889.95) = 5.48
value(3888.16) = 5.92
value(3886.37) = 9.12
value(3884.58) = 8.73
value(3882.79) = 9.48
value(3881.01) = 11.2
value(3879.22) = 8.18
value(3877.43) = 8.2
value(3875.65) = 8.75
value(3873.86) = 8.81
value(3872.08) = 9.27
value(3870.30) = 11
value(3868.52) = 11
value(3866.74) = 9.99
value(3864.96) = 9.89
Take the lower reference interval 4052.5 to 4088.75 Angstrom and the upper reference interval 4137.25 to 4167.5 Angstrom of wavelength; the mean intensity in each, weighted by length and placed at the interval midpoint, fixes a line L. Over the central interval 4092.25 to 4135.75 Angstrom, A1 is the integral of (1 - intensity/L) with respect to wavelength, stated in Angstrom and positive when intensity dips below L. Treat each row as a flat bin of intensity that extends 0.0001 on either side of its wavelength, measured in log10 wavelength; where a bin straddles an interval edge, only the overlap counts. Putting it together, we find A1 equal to 2.1 Angstrom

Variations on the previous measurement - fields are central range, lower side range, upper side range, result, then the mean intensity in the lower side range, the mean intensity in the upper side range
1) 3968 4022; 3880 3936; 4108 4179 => -3.6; 8.05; 11.4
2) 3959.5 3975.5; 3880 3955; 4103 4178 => 6.1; 7.99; 11.3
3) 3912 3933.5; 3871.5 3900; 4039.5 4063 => 4.1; 8.72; 11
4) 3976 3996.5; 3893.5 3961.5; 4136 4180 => -4.3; 7.97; 11.5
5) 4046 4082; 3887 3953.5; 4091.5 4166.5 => -2.1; 7.78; 11.2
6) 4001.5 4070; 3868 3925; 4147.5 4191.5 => -4.8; 9.02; 11.3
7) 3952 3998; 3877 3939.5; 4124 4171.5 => 1.2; 7.81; 11.6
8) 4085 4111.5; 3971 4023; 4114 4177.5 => 1.4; 10.4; 11.4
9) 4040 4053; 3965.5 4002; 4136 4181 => -1.7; 8.98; 11.5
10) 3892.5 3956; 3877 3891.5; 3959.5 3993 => 2.6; 8.36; 8.11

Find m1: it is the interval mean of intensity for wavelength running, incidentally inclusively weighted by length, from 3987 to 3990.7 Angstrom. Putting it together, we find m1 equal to 11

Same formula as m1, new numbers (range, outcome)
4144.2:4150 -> 12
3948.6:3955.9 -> 9.84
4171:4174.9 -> 10.2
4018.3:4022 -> 11.7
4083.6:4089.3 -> 11.4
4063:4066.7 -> 9.92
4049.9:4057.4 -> 11.6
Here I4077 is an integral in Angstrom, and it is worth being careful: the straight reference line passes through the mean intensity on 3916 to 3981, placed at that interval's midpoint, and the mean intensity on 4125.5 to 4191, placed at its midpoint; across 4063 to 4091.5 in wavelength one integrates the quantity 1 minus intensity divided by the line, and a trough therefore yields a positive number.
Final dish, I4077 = -3.0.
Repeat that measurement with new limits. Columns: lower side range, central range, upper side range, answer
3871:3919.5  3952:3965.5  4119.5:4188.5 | 1.6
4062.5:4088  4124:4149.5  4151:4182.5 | -1.0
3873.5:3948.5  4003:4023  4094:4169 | -2.9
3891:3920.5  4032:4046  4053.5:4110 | -1.2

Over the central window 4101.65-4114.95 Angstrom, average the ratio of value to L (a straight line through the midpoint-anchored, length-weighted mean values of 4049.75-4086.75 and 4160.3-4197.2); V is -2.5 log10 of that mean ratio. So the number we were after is 0.07 mag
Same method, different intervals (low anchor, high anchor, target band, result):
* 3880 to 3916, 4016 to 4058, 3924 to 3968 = 0.39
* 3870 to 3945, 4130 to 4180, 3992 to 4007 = -0.17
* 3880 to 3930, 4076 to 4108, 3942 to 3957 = 0.02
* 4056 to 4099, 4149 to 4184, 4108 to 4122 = -0.01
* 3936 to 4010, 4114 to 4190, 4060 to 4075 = -0.05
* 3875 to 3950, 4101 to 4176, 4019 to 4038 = -0.16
